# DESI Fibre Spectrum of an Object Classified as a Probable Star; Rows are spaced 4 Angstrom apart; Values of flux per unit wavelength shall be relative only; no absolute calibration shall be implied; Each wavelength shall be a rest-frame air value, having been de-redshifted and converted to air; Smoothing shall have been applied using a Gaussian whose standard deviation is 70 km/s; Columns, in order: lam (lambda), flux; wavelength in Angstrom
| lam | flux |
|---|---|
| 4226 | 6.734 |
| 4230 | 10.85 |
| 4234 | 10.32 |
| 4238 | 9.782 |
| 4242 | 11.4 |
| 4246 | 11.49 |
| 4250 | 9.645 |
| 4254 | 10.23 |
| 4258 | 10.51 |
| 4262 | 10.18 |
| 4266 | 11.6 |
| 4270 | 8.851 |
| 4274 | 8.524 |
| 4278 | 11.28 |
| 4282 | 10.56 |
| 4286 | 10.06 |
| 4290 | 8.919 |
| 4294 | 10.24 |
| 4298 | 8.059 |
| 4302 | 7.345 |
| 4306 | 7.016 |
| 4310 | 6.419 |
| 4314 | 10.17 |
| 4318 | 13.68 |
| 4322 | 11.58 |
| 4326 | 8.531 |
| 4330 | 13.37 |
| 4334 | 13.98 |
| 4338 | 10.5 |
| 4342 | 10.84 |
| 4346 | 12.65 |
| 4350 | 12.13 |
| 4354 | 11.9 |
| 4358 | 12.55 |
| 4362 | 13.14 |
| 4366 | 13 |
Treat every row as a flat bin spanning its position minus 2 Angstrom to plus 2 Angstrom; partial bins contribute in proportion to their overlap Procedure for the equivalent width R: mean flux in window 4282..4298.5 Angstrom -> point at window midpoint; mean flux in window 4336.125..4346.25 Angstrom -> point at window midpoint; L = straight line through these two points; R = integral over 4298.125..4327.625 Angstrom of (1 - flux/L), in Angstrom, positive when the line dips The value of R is 3.2 Angstrom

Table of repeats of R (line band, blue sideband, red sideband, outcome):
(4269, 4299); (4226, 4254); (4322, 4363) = 3.67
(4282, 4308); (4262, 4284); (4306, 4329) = 3.38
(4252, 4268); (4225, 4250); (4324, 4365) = -0.09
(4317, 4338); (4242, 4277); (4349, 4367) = -0.30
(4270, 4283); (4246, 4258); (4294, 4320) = -0.31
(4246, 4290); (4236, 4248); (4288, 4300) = -0.80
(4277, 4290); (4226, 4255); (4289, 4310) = -2.42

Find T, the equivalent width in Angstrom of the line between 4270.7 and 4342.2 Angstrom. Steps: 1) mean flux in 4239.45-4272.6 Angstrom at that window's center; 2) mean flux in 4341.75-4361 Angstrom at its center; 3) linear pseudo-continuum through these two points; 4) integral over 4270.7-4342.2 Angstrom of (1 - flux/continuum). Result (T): 8.5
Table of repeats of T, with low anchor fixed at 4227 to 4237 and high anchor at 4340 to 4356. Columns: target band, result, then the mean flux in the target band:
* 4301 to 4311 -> 3.8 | 6.94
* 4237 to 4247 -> -0.6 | 10.9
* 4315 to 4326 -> -0.2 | 11.7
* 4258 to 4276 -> 1.3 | 9.87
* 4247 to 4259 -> 0.3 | 10.2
